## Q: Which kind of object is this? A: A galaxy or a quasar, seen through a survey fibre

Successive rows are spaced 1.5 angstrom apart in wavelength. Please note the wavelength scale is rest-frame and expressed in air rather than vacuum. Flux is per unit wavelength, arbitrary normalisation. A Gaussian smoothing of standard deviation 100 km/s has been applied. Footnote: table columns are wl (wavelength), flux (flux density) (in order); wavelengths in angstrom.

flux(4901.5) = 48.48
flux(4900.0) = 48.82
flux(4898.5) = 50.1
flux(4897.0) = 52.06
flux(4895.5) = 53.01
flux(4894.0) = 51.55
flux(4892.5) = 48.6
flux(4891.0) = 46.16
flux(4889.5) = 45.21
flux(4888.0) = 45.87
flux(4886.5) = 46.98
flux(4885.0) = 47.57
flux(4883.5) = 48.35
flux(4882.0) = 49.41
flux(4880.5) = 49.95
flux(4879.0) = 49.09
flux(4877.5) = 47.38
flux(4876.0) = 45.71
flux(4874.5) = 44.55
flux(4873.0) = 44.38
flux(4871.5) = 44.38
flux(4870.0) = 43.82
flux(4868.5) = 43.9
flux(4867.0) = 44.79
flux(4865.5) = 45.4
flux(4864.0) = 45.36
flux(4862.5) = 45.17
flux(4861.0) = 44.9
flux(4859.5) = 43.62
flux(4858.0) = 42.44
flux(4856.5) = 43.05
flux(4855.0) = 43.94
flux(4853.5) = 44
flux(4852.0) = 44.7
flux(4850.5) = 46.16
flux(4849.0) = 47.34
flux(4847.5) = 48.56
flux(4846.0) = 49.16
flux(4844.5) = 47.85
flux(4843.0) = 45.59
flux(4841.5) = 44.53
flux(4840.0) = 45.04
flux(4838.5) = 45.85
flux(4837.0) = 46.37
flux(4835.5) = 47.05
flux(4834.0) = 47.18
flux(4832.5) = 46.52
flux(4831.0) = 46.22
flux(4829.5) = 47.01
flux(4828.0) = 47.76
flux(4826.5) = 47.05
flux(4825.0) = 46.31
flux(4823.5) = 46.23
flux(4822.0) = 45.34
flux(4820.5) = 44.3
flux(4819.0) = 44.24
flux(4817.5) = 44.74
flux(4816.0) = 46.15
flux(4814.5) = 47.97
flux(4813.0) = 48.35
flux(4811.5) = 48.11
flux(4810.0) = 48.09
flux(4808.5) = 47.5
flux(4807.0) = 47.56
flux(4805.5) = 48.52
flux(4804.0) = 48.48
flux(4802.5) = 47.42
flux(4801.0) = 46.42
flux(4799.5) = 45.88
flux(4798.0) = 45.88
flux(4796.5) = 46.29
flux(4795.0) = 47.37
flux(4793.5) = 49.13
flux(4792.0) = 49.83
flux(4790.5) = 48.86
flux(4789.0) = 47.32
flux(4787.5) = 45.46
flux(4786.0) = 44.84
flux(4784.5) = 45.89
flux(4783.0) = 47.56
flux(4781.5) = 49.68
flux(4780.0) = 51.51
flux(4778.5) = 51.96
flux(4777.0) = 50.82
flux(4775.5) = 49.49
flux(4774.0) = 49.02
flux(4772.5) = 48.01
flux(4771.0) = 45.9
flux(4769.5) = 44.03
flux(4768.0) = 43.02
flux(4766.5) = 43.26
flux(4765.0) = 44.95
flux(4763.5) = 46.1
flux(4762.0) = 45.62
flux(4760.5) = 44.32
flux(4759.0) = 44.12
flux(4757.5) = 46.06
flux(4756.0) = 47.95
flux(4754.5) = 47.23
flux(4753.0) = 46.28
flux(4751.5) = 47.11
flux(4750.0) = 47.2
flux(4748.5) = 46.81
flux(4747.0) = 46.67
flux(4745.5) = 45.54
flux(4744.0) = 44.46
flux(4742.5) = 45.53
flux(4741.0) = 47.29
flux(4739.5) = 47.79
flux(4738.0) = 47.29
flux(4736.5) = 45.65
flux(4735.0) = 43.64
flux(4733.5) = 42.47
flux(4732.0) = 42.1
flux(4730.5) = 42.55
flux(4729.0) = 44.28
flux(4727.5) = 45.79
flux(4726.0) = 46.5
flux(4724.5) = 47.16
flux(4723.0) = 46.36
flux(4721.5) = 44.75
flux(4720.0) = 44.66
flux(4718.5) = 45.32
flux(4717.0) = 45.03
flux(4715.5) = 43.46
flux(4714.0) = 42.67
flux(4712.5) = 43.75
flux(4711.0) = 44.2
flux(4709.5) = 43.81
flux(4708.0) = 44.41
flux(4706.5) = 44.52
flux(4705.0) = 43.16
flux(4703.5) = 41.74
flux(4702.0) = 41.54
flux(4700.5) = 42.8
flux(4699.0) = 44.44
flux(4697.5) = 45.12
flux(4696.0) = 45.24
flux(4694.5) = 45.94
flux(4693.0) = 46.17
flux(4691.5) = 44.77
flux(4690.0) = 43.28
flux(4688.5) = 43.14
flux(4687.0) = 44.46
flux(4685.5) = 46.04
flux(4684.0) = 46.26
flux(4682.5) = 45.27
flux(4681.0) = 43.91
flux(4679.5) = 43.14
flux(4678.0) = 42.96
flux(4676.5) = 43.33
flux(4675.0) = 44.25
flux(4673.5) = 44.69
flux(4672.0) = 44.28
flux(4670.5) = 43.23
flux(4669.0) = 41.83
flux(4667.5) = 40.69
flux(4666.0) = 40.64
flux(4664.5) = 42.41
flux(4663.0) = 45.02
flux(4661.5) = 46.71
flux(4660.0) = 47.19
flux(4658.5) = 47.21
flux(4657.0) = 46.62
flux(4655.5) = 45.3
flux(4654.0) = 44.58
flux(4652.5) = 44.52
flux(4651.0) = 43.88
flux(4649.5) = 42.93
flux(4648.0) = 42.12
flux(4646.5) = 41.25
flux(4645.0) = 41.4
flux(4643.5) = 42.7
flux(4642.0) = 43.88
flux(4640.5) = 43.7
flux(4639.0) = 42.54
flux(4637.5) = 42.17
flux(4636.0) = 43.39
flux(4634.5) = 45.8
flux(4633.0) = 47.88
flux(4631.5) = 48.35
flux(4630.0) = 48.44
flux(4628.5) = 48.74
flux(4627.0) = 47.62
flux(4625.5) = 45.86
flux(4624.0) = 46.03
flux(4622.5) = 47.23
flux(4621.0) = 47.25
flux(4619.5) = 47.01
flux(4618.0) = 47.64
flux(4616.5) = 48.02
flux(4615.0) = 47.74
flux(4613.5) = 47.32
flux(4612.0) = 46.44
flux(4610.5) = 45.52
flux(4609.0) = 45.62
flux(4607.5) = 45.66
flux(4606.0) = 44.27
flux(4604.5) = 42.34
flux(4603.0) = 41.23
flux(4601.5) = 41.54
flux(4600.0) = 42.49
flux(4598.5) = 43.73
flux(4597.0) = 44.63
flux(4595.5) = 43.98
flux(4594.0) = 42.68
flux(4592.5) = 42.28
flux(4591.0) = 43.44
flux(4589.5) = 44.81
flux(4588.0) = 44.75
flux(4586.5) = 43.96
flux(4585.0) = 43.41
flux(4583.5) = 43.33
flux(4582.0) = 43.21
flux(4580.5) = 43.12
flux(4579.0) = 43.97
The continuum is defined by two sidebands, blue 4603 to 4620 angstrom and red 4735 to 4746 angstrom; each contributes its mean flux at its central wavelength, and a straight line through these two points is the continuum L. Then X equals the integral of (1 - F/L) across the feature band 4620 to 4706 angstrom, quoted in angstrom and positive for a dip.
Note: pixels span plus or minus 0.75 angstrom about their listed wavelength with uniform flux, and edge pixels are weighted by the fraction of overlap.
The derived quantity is 2.8 angstrom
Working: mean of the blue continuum 45.9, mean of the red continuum 46.1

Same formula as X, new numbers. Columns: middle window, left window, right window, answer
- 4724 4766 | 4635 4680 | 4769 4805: 0.7 angstrom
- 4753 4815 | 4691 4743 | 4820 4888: -2.6 angstrom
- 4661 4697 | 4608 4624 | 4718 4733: 1.3 angstrom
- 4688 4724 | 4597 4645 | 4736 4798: 1.6 angstrom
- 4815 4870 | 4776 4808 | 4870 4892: 1.9 angstrom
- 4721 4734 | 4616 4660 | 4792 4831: 0.4 angstrom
